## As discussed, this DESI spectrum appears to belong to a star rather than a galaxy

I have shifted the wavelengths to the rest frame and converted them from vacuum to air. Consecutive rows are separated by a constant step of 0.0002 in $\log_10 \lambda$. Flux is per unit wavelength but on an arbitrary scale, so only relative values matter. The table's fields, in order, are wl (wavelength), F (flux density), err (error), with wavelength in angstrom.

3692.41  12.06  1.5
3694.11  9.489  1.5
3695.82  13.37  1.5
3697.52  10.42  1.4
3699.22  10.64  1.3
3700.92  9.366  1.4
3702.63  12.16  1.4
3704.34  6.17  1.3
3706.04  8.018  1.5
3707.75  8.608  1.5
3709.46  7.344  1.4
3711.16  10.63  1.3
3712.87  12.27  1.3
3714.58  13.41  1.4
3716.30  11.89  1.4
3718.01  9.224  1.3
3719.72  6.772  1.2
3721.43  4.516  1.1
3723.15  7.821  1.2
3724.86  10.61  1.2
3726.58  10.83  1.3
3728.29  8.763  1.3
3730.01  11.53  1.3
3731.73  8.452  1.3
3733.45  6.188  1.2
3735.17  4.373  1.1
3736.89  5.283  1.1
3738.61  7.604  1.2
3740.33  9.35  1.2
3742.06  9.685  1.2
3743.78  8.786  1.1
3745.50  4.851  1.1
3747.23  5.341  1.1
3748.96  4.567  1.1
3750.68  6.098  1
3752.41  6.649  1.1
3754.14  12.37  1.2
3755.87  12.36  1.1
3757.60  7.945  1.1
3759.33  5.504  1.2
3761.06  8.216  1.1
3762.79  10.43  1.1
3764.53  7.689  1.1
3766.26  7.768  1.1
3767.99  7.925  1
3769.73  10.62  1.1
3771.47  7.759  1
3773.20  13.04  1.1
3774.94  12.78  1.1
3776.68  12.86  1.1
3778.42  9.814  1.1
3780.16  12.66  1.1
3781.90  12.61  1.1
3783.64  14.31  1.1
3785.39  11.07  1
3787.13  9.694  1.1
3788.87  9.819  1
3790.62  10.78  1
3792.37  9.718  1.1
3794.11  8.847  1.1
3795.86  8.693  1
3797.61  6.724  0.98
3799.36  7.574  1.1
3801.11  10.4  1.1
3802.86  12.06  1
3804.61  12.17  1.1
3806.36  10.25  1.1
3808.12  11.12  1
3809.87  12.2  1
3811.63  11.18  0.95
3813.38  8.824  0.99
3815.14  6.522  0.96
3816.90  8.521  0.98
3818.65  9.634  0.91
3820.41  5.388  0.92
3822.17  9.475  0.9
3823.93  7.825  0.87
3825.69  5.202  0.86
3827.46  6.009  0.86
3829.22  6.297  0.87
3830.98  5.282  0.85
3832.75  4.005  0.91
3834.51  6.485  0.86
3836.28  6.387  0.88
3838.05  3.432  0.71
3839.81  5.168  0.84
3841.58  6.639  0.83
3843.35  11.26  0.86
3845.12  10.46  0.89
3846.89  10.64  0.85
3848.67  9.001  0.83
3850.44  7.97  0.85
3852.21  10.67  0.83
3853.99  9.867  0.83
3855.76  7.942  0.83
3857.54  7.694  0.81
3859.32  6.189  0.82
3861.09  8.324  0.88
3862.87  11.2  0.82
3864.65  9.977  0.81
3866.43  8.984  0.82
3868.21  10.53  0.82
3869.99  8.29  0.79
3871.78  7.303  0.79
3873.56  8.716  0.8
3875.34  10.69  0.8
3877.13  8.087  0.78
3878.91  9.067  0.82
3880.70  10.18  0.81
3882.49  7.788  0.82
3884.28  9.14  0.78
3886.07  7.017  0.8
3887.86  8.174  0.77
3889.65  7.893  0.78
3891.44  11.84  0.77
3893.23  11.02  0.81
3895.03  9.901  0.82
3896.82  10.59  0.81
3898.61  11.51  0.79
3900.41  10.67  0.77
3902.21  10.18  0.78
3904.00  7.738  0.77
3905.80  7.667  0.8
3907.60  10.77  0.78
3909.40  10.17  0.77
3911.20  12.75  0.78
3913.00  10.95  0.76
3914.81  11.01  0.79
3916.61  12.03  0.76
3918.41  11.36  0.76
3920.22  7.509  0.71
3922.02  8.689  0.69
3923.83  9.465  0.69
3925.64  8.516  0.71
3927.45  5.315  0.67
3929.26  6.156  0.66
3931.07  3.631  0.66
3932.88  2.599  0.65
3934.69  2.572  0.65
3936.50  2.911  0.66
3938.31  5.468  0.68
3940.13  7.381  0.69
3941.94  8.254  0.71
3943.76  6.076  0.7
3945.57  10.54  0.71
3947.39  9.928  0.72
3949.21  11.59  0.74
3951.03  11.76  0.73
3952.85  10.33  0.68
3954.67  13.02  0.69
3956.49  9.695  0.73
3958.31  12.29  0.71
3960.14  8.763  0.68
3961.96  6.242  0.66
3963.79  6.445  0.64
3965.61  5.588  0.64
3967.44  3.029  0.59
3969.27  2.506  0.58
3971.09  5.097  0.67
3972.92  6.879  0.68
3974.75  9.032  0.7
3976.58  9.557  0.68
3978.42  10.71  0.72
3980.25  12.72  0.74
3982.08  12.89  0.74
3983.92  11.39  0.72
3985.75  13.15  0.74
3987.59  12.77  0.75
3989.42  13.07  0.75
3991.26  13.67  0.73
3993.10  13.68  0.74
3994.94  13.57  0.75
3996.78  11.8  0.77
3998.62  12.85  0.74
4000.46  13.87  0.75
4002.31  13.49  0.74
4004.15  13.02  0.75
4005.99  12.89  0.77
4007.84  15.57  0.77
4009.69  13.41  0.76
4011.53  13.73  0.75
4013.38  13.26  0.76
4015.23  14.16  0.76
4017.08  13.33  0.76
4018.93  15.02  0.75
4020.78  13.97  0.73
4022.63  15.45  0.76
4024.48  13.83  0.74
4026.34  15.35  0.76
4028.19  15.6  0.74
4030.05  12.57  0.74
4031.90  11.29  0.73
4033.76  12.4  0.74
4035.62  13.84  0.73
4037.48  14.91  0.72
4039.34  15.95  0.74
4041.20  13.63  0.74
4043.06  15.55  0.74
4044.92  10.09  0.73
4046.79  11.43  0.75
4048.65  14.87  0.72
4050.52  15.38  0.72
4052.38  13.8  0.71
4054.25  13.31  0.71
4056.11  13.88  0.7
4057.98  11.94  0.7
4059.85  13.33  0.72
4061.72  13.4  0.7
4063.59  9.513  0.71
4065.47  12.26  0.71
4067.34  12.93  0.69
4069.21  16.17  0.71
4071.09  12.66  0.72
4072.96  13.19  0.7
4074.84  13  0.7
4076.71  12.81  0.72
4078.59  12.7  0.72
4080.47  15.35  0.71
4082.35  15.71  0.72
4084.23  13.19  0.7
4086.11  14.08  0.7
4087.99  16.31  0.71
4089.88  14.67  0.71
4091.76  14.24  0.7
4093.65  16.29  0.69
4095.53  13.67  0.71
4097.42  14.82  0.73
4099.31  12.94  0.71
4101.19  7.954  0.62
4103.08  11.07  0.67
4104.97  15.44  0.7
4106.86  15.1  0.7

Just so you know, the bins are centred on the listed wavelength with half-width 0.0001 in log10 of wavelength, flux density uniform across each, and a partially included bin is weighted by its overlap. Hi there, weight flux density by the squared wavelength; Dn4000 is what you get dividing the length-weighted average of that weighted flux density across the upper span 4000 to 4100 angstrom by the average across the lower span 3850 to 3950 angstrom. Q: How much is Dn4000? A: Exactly 1.71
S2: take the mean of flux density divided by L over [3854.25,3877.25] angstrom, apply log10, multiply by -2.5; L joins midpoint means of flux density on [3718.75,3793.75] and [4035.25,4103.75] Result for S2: 0.198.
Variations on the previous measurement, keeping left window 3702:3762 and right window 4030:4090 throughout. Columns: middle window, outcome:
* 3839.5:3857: 0.13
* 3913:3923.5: 0.12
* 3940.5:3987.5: 0.30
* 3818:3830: 0.36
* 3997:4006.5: -0.04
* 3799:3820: -0.04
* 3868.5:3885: 0.20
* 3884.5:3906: 0.15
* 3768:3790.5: -0.23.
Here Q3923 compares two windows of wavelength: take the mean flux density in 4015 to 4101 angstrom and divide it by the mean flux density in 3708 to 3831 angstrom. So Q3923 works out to 1.52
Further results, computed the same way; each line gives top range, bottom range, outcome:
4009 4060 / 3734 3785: 1.54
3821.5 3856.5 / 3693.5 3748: 0.84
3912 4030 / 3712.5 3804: 1.13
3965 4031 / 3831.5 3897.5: 1.40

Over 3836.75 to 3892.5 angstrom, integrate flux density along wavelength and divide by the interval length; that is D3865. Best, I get 8.71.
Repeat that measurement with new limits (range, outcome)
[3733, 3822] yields 9.17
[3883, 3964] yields 8.85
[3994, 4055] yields 13.7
